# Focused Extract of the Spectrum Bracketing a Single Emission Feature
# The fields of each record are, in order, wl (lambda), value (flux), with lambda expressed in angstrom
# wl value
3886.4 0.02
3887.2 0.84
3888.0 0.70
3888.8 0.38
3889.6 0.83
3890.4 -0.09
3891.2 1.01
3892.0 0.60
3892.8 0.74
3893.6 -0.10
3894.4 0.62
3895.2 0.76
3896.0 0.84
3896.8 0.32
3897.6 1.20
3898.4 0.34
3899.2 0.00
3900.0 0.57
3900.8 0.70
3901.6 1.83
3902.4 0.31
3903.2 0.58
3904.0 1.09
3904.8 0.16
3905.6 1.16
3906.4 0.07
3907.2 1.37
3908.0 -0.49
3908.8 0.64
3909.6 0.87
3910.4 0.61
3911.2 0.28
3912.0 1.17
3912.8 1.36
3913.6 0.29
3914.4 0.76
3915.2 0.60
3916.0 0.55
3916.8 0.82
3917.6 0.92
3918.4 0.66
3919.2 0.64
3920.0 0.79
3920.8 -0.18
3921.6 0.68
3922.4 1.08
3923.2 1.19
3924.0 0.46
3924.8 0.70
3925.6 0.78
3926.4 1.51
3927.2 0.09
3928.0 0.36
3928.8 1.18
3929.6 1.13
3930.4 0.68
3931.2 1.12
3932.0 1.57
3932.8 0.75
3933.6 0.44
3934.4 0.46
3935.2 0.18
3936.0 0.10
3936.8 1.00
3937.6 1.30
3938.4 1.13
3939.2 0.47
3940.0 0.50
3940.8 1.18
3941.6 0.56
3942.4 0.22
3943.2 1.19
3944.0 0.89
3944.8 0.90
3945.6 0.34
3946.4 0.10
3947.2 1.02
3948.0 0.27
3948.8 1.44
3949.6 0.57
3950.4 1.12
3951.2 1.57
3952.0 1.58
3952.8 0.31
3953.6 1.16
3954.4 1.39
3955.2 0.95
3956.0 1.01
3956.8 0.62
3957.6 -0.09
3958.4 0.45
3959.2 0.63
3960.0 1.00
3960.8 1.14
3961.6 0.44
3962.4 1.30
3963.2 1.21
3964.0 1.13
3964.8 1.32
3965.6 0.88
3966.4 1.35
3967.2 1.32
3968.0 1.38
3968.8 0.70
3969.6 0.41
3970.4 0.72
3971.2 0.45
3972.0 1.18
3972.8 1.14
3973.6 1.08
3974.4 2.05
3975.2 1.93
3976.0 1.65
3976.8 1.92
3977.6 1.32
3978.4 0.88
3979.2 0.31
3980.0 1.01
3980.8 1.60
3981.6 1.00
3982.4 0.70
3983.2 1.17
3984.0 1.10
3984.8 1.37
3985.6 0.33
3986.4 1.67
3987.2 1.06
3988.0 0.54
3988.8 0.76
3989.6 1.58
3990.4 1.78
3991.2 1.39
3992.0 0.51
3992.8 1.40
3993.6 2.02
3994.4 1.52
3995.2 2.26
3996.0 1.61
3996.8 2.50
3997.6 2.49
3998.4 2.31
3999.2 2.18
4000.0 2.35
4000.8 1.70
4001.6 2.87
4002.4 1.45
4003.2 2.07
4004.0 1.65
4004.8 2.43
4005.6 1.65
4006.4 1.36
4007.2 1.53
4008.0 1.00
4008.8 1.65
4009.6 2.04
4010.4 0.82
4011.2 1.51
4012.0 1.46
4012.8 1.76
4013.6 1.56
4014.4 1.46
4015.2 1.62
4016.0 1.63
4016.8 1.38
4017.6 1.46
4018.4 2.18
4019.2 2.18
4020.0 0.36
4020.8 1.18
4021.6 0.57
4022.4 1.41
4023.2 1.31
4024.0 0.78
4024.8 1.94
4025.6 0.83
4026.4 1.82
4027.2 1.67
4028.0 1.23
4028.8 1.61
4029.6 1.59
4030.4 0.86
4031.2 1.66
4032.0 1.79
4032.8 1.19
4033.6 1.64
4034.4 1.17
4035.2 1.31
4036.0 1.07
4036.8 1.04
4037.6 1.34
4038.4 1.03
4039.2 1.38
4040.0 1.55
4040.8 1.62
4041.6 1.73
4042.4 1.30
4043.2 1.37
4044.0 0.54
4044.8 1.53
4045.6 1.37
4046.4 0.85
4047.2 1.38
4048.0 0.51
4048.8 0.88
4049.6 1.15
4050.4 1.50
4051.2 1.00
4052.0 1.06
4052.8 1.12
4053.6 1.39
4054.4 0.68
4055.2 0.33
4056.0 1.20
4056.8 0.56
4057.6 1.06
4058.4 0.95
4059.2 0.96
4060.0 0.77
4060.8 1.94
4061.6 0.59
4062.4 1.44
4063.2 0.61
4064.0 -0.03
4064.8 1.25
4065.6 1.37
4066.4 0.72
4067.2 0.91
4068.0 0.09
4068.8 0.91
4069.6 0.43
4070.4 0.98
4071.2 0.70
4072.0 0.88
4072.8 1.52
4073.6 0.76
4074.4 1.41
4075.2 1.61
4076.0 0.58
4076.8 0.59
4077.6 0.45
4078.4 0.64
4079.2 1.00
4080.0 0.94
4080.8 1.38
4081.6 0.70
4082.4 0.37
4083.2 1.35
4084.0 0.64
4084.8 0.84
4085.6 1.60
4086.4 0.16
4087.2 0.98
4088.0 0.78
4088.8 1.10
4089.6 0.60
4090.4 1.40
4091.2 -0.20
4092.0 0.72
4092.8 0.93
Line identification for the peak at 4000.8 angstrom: Lyman alpha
